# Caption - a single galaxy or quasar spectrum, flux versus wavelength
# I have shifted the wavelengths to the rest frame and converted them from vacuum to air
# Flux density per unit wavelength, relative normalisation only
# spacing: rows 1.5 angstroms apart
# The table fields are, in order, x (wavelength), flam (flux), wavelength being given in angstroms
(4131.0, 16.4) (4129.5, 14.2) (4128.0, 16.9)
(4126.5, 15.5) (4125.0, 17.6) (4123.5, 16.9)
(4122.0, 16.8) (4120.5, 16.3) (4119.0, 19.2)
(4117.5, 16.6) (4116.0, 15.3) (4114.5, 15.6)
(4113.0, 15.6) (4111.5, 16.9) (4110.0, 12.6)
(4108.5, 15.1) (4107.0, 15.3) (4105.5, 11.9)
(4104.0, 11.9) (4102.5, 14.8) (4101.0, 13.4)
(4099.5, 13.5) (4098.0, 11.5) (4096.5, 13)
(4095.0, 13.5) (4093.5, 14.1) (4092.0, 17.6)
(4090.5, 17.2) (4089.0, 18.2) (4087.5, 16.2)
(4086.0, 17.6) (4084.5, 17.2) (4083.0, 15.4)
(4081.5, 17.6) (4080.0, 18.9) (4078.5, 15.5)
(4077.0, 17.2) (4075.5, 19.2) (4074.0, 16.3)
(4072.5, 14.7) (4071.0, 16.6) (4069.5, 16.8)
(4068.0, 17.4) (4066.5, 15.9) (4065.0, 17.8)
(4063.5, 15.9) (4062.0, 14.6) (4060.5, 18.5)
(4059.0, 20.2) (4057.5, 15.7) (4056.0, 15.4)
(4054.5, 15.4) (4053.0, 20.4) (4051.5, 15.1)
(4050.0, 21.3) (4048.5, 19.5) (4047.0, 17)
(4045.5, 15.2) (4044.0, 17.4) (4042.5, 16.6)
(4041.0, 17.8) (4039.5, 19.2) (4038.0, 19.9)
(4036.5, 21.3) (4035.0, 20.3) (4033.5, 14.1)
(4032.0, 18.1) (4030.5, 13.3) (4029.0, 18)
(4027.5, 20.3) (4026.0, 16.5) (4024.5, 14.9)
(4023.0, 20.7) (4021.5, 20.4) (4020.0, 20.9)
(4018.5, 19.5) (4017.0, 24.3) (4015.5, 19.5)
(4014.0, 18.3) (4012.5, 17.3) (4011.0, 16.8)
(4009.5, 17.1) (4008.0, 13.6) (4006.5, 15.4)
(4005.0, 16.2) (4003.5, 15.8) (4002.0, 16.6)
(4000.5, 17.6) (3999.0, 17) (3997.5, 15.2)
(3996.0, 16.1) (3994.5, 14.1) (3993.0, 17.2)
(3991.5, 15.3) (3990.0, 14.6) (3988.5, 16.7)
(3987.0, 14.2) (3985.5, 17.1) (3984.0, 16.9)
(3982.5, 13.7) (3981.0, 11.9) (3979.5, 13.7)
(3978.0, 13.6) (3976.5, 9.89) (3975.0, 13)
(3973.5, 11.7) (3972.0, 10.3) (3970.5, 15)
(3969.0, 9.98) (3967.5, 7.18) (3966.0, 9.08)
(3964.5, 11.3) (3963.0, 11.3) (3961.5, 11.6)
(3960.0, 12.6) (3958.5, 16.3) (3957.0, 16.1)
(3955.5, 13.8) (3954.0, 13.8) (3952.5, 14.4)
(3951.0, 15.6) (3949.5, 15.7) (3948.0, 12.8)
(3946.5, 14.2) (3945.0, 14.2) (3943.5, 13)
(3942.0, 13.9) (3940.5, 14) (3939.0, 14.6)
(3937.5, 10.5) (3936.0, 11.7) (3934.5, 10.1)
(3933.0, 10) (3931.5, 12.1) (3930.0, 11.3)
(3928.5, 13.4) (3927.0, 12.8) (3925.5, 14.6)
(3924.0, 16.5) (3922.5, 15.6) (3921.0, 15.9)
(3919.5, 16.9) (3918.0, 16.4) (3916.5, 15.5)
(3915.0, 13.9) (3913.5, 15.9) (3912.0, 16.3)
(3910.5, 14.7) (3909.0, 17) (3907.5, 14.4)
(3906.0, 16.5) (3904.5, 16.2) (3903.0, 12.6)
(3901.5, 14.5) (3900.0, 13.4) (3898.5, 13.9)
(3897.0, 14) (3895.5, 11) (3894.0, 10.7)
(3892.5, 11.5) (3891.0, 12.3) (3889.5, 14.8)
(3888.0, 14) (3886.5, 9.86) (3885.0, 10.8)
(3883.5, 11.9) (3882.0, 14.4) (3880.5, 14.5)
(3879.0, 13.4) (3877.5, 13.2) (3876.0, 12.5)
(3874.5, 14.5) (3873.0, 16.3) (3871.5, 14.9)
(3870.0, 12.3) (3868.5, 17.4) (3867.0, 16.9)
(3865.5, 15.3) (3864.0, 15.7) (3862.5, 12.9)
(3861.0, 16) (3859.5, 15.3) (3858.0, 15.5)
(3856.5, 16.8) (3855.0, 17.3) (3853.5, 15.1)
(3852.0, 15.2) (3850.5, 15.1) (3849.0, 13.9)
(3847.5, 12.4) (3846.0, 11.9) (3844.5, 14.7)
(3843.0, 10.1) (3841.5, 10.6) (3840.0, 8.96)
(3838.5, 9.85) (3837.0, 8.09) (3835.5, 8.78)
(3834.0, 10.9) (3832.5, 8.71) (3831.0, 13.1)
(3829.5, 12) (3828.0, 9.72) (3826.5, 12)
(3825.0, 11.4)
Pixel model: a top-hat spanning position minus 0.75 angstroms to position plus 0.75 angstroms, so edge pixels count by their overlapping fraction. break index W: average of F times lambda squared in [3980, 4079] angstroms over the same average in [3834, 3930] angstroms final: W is 1.33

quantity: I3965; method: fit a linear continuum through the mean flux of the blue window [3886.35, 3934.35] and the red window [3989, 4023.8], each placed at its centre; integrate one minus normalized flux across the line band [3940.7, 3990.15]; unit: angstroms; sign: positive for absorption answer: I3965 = 8.1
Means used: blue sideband 14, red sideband 17.4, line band 13.3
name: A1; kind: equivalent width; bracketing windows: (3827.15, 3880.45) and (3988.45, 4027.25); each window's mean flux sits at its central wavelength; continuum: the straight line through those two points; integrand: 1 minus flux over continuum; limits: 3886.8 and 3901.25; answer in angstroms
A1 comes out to 1.5 angstroms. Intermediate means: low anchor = 13.3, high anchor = 17.3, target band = 12.8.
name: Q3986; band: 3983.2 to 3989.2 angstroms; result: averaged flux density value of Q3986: 16.2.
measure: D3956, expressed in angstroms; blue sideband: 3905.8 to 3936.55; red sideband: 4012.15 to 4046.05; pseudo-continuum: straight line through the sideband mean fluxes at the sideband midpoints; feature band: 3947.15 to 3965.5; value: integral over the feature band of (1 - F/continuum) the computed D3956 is 2.28 angstroms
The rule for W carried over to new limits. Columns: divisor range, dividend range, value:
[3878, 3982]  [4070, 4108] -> 1.26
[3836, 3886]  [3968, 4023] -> 1.23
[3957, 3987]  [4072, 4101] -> 1.34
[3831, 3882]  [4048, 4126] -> 1.35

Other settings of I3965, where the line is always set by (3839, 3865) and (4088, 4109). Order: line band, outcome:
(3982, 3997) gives -1.5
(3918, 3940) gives 1.1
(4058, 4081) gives -4.3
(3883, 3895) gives 1.7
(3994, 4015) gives -3.1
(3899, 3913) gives -1.0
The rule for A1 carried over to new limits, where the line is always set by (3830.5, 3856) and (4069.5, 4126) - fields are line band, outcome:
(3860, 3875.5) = -3.4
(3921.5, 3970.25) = 2.1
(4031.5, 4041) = -2.5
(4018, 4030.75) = -3.3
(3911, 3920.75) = -2.0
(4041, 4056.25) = -2.4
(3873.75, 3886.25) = -0.4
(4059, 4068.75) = -1.1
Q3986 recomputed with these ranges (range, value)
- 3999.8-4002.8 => 17.1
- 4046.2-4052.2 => 18.2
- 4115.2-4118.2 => 15.9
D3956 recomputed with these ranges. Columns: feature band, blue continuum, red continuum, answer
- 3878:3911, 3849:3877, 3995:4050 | 4.8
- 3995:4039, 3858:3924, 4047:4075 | -3.6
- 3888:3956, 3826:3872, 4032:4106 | 1.6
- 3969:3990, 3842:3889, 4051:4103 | 2.4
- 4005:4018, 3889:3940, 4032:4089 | -1.2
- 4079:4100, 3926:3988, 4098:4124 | -1.6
